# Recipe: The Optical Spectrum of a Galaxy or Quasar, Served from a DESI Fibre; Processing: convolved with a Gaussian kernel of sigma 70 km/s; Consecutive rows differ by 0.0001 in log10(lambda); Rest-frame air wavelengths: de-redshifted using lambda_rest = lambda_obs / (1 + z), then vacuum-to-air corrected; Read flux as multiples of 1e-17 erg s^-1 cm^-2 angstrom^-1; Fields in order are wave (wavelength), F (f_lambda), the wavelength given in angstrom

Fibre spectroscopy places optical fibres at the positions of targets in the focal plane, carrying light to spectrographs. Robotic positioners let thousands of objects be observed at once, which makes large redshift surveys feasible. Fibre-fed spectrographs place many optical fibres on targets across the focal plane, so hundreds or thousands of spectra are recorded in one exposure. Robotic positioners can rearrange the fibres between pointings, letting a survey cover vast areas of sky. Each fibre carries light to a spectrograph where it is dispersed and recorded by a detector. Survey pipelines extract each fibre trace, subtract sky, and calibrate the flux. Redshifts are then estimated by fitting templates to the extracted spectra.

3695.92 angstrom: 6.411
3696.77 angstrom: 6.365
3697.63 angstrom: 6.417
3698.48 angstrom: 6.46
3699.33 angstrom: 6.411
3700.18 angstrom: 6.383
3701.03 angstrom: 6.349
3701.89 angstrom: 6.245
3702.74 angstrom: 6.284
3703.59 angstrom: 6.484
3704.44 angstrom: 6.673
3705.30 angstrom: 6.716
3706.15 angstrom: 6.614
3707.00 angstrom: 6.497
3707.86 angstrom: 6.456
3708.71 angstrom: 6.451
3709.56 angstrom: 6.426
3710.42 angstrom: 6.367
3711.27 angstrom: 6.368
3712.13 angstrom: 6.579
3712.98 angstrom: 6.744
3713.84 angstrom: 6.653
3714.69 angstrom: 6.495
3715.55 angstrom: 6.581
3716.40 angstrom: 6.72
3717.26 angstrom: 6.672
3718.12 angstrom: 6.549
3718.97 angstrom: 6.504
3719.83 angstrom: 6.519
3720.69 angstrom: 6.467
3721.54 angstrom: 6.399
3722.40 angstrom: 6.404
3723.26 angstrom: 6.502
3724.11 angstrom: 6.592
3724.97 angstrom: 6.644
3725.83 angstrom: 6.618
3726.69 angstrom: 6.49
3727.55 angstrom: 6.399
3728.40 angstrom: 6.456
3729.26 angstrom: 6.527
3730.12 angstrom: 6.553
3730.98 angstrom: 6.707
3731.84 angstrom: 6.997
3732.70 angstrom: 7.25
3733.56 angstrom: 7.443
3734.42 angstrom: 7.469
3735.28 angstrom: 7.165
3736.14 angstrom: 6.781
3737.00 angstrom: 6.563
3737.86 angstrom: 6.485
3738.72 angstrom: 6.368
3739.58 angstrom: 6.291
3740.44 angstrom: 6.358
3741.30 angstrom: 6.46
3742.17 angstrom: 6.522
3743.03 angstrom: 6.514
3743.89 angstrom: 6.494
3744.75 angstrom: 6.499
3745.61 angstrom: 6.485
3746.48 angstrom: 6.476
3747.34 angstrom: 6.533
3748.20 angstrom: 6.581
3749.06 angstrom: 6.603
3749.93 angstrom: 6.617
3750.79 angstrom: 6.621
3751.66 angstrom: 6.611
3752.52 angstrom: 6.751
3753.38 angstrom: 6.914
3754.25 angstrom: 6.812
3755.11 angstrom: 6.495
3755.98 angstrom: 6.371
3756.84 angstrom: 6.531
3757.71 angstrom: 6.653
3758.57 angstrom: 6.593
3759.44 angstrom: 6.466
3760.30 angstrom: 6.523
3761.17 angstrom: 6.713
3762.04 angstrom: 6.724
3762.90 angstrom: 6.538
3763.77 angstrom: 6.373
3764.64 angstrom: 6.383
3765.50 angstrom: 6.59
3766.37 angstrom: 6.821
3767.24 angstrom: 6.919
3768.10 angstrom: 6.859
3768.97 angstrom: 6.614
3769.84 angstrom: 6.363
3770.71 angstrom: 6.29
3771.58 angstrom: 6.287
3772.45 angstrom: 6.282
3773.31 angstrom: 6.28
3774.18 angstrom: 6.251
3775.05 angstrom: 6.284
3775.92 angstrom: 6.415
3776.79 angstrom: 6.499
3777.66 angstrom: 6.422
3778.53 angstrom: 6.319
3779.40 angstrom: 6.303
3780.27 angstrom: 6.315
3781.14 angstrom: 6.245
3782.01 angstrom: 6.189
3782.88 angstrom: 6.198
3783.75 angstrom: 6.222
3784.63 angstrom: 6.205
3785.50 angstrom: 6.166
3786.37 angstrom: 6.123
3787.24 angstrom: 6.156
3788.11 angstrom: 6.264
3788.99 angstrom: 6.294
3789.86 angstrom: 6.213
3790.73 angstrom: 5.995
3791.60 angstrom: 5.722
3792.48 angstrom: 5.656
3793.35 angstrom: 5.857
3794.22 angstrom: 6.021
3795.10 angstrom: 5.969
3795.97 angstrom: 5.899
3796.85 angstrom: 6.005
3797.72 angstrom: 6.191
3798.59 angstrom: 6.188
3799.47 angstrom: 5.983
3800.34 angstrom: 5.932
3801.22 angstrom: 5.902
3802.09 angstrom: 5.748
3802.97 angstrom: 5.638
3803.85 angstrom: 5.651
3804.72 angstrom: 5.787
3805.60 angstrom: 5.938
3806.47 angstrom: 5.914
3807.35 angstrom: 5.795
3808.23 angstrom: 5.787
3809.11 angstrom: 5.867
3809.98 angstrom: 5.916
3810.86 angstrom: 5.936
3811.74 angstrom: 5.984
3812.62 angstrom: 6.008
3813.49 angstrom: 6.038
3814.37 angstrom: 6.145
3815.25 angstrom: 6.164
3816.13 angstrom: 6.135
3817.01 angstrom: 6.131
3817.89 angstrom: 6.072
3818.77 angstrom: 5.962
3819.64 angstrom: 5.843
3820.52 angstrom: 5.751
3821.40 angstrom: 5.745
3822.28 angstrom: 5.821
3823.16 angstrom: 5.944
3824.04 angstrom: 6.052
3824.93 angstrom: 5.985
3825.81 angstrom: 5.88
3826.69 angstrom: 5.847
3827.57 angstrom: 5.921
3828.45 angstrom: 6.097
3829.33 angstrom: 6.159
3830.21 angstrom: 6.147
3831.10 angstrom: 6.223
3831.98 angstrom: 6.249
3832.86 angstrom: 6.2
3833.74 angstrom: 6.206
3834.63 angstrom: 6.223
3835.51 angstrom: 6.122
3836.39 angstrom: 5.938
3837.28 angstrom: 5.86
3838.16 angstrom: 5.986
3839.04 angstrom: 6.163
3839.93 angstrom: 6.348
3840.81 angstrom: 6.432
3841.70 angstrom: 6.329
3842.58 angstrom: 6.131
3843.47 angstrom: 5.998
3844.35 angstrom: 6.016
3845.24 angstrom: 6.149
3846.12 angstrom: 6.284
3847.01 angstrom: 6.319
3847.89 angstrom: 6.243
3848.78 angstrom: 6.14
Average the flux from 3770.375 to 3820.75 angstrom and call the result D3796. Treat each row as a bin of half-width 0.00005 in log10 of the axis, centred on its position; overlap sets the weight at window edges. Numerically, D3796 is 6.07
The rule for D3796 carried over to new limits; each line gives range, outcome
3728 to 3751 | 6.66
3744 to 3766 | 6.58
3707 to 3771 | 6.6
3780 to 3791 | 6.2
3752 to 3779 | 6.53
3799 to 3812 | 5.85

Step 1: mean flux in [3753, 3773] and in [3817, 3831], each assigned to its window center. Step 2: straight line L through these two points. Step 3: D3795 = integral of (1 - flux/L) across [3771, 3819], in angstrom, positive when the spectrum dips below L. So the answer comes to 1.4 angstrom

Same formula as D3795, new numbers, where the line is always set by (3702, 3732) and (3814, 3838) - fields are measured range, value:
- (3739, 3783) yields -1.13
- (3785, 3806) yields 0.68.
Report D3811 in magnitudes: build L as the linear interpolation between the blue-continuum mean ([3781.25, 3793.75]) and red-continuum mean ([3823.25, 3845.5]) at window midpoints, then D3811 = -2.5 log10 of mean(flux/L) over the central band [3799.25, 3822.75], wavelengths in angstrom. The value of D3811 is 0.034 mag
